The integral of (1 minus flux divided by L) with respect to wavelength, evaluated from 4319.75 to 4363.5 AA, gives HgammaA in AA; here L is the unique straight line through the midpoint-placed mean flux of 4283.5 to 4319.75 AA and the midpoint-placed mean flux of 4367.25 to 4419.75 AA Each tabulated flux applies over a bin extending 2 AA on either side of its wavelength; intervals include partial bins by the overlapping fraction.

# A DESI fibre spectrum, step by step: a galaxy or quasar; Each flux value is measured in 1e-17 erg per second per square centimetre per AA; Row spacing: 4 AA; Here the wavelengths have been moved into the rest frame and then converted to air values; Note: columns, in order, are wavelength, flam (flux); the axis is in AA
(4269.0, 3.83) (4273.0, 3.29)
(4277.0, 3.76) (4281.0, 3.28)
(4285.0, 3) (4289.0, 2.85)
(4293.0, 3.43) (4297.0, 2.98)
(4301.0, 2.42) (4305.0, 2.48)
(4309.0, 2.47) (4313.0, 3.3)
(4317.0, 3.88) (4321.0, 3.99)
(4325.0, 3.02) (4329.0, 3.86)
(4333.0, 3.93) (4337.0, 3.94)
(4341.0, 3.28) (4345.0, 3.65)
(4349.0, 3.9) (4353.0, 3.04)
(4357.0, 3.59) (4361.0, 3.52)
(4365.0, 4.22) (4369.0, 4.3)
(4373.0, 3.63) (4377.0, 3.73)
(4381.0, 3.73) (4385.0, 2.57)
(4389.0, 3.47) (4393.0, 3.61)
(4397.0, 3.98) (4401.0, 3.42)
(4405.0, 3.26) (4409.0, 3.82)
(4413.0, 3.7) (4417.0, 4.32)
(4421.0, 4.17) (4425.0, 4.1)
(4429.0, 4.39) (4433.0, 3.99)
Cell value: -4.4 AA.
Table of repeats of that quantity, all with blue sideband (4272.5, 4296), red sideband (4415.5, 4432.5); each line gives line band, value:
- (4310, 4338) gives -0.9 AA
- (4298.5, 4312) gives 3.4 AA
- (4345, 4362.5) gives 1.0 AA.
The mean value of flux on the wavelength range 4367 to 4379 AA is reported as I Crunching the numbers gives 3.89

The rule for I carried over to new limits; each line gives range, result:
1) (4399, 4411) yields 3.5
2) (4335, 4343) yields 3.61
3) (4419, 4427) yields 4.13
